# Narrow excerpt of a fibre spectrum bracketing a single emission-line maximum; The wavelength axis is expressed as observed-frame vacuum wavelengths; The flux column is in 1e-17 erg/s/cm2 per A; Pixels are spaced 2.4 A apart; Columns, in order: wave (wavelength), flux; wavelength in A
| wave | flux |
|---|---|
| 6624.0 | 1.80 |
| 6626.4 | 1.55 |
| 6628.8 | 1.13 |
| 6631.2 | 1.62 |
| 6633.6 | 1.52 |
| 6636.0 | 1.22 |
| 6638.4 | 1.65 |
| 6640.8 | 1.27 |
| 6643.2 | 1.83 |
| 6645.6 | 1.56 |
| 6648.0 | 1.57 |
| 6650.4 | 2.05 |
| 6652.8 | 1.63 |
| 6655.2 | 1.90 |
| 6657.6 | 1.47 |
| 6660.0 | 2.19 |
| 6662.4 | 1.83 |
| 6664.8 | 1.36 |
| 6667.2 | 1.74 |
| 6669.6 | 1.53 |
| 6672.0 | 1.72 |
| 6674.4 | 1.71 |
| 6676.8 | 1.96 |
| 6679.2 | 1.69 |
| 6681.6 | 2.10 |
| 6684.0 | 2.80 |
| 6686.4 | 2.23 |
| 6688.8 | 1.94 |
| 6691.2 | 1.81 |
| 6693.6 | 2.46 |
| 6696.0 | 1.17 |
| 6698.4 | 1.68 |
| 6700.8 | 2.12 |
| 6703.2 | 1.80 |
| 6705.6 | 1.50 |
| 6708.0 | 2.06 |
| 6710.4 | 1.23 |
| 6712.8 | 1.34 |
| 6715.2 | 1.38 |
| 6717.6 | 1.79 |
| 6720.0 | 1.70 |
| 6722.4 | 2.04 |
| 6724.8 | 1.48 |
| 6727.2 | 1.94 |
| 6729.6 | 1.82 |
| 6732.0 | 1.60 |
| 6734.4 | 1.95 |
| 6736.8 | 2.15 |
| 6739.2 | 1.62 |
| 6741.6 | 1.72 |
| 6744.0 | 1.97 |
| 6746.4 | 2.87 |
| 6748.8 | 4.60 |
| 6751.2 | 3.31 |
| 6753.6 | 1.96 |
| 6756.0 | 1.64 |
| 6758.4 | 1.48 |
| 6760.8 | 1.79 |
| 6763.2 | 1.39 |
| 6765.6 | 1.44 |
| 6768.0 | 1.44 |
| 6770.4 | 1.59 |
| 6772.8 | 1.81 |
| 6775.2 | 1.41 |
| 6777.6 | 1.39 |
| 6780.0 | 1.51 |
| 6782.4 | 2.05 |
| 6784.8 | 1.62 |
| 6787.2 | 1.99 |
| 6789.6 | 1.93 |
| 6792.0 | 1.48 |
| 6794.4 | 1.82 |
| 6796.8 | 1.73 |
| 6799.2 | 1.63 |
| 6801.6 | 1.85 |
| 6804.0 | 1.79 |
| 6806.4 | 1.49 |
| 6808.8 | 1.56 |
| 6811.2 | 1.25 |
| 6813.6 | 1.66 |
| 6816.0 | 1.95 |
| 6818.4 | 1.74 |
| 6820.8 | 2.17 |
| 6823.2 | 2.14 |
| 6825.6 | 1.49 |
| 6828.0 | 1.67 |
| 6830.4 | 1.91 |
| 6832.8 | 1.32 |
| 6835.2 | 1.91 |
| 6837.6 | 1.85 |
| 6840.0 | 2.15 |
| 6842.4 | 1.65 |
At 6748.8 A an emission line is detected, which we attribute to [O III]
